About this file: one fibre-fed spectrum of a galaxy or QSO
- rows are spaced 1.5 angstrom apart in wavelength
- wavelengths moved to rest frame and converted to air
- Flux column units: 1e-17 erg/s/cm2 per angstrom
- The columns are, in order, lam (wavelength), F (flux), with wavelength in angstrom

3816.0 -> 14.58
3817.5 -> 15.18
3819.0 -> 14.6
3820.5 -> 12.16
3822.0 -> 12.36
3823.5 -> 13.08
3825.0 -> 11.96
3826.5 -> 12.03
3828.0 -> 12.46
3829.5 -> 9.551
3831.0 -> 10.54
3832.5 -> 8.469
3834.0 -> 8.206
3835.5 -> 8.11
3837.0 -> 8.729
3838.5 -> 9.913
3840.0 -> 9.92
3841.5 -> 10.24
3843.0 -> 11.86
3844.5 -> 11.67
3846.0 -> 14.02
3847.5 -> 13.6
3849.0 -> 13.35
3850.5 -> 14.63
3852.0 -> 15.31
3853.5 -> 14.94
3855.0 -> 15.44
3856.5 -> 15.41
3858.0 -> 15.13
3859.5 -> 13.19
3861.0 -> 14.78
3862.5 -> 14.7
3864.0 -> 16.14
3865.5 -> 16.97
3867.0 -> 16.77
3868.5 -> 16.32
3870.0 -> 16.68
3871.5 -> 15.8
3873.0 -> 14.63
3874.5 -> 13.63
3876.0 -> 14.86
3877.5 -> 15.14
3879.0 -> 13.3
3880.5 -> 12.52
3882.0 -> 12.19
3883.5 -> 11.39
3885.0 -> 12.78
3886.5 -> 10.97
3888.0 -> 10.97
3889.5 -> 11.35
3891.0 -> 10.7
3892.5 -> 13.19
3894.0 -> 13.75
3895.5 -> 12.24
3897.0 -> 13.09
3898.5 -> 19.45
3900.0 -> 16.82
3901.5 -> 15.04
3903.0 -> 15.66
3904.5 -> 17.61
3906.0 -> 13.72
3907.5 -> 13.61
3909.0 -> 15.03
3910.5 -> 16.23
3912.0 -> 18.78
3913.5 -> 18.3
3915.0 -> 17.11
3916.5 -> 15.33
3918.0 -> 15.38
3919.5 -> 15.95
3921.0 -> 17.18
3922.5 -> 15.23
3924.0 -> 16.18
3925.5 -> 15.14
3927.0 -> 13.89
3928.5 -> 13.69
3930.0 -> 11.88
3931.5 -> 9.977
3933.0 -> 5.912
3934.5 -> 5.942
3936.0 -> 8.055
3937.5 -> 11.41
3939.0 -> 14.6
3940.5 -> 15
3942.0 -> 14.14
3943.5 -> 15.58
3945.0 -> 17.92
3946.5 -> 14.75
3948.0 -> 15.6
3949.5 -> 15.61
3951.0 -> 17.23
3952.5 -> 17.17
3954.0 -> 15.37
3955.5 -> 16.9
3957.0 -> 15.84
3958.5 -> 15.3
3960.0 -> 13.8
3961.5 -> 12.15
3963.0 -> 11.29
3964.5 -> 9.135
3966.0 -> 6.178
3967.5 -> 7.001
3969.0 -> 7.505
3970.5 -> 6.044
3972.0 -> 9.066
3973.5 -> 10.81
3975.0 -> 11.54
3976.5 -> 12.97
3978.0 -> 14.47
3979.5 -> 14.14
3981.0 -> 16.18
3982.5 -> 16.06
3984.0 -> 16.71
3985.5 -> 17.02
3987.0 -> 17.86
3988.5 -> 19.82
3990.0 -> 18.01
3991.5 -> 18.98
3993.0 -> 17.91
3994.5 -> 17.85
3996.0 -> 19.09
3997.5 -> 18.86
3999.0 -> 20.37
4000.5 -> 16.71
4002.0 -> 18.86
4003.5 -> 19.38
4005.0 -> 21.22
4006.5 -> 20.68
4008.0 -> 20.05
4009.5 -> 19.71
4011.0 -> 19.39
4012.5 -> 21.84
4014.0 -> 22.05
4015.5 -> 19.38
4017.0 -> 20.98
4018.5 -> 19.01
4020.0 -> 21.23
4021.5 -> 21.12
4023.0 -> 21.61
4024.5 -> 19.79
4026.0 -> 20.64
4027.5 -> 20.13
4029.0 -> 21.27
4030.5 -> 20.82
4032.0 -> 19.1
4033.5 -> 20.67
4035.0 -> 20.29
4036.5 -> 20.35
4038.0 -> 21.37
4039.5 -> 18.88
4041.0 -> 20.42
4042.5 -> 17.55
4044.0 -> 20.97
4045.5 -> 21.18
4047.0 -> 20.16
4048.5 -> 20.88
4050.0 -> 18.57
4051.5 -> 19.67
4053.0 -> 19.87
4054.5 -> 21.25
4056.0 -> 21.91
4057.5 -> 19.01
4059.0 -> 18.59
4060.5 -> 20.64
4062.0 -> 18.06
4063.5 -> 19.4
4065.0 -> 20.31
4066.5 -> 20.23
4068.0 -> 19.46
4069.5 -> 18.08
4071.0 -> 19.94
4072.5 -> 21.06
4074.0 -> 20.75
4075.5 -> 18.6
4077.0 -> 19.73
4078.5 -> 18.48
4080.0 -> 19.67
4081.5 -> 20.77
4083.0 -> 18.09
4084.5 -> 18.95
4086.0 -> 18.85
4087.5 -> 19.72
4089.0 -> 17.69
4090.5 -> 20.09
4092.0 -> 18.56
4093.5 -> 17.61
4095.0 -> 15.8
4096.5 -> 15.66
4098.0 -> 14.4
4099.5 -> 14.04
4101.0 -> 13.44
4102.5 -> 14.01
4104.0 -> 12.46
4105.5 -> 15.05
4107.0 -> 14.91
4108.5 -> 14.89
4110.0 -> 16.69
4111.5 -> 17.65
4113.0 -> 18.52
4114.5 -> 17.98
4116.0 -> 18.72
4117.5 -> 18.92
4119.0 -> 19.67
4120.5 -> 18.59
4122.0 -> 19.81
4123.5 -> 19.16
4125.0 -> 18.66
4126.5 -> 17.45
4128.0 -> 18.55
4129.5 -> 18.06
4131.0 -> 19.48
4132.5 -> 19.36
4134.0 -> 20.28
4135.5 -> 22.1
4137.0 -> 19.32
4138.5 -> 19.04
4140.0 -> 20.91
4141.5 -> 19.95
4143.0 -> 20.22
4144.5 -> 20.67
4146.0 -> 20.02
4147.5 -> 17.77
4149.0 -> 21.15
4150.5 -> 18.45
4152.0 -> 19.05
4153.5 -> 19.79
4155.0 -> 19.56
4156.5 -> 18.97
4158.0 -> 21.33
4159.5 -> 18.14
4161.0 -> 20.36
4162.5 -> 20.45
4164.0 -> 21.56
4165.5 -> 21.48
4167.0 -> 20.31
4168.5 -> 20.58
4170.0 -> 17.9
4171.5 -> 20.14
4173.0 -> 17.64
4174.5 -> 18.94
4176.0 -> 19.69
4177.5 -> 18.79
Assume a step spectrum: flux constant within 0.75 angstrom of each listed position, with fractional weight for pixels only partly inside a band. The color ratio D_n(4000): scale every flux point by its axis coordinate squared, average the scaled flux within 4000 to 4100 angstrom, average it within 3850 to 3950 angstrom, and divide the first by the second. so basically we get 1.47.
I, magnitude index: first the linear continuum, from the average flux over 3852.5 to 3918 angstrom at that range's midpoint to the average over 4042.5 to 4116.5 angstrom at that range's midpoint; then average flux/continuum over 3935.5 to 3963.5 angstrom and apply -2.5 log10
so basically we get 0.09 mag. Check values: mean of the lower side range 14.7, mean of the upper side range 18.4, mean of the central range 14.7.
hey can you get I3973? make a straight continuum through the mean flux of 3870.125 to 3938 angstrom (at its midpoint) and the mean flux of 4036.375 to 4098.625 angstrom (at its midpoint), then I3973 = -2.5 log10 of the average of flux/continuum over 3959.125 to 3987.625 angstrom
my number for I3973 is 0.32 mag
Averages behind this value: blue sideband 13.8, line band 12.1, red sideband 19.3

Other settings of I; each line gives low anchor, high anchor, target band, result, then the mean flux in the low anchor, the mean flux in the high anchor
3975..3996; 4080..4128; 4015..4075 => -0.18 mag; 16.7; 17.4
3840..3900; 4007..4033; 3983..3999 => 0.05 mag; 13.9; 20.5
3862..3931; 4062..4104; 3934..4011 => 0.08 mag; 14.7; 18.2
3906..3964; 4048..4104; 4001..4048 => -0.19 mag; 14.4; 18.6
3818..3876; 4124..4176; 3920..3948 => 0.14 mag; 13.1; 19.6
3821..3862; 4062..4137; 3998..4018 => -0.24 mag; 12.2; 18.2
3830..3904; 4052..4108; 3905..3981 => 0.12 mag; 13.4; 18.2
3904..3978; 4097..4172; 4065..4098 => -0.10 mag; 13.5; 18.6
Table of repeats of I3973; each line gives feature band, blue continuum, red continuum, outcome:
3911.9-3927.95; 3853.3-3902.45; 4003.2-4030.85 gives 0.00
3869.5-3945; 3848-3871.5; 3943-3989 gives 0.05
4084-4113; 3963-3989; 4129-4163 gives 0.08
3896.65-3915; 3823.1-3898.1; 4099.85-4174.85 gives -0.17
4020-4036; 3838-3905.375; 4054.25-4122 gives -0.21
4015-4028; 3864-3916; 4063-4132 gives -0.22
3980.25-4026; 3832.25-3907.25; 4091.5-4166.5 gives -0.20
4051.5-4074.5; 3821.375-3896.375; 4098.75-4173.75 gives -0.16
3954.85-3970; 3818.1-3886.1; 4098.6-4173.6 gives 0.32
